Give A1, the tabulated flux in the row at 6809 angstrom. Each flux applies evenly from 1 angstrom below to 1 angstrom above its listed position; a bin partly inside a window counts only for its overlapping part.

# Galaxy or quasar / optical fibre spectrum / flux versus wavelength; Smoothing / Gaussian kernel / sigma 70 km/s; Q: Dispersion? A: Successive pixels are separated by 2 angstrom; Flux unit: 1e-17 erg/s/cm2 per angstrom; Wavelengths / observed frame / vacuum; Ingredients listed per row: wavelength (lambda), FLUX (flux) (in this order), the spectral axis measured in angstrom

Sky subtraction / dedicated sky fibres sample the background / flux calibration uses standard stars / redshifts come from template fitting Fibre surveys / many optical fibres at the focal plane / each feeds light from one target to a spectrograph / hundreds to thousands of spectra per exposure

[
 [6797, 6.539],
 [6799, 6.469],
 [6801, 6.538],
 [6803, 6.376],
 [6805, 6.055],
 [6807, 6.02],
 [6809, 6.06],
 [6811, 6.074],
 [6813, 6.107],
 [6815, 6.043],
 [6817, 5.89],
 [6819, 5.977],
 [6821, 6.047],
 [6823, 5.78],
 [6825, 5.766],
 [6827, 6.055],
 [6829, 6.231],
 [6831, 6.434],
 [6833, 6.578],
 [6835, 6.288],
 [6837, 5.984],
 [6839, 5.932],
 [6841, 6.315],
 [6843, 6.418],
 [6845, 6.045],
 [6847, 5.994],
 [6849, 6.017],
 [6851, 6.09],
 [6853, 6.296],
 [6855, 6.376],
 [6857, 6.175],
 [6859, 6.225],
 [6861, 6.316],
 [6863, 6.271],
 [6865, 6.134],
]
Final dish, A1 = 6.06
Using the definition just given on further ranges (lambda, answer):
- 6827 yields 6.055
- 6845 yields 6.045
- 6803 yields 6.376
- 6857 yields 6.175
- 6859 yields 6.225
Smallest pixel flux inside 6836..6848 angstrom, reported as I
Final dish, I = 5.932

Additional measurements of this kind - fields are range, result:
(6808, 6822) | 5.89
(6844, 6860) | 5.994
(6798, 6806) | 6.055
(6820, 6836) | 5.766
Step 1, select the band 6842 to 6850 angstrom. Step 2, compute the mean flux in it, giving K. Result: 6.12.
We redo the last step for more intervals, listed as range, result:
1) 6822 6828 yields 5.87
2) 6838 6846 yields 6.18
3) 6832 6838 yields 6.28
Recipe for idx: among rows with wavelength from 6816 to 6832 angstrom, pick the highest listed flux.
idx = 6.434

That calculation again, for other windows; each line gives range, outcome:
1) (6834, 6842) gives 6.315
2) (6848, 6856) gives 6.376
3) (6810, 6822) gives 6.107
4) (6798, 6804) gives 6.538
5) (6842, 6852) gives 6.418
